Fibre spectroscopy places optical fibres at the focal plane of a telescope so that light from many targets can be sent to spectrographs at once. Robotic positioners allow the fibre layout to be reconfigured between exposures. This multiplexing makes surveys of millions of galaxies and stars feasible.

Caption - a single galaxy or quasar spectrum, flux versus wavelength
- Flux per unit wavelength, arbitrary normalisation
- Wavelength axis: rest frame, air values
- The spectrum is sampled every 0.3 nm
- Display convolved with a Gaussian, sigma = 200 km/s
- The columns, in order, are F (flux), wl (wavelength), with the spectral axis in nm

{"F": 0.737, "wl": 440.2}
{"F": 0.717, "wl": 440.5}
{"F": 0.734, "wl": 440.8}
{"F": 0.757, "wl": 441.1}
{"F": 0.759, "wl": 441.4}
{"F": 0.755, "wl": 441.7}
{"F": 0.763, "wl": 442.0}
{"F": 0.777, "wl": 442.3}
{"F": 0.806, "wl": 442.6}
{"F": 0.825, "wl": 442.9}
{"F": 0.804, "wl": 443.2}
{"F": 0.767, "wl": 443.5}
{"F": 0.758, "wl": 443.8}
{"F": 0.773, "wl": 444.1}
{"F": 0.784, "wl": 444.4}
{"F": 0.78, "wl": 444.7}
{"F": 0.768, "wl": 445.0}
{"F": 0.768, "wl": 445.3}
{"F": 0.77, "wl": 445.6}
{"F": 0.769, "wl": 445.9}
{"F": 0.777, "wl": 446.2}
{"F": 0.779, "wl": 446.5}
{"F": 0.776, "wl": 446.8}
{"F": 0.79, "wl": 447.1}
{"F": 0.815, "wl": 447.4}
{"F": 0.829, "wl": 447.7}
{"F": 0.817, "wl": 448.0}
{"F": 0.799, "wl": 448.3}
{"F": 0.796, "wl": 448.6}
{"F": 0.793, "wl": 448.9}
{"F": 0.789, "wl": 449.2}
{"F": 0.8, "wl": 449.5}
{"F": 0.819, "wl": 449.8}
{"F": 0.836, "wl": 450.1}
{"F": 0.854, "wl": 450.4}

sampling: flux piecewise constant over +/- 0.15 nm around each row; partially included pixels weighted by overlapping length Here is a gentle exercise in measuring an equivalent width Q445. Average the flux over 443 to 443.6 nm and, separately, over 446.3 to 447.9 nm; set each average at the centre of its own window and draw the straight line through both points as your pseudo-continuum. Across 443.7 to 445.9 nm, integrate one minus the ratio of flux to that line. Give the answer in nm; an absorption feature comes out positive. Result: 0.06 nm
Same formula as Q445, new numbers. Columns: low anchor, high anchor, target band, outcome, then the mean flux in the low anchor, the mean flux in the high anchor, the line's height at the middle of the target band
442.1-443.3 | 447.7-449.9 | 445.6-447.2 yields 0.05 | 0.801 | 0.803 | 0.803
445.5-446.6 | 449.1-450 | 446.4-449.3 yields -0.03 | 0.774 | 0.805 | 0.79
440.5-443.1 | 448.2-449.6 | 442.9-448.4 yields -0.02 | 0.769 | 0.795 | 0.783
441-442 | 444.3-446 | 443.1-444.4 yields -0.01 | 0.758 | 0.773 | 0.767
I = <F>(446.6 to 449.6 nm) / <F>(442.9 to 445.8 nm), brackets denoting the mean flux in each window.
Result 1.03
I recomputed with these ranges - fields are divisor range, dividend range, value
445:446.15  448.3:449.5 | 1.03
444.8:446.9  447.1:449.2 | 1.04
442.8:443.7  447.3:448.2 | 1.03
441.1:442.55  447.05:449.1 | 1.05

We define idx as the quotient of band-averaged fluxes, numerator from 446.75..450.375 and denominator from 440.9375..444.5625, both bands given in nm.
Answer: 1.0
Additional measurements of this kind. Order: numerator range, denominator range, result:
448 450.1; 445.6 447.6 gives 1.02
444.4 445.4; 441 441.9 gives 1.02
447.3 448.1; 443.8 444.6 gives 1.06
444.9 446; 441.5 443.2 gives 0.98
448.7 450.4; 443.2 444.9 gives 1.05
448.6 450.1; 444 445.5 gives 1.04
